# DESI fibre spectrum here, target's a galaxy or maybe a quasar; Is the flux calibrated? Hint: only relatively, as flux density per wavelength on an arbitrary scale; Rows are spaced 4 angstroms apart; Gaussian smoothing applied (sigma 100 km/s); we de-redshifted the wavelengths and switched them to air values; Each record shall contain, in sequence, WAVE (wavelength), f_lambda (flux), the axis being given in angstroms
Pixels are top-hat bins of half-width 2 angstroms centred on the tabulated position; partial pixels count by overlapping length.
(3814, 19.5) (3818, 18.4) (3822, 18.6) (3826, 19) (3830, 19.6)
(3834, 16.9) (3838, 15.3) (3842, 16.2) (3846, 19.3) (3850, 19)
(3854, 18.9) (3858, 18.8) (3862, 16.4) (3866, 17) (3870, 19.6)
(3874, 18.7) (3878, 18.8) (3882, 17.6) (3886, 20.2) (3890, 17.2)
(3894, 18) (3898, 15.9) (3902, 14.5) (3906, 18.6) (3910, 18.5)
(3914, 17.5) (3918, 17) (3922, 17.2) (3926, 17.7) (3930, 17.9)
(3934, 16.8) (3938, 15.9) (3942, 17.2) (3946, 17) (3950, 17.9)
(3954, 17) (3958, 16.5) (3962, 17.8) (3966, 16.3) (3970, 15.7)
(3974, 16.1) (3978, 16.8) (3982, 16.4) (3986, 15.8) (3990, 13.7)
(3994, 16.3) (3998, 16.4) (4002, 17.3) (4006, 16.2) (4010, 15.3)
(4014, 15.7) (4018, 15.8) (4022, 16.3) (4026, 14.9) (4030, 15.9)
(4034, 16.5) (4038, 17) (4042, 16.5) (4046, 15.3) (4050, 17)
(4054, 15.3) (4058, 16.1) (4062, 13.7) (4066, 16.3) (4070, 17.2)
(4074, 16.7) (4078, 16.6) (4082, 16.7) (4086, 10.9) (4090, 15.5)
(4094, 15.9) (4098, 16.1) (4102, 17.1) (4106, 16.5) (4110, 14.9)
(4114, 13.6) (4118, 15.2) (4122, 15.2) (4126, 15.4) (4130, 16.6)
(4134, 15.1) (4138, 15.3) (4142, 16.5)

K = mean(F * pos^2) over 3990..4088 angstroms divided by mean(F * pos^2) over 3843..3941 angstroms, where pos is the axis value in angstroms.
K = 0.96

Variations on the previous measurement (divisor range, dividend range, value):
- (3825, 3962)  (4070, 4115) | 0.98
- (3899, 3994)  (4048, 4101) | 1.00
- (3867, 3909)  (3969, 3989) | 0.94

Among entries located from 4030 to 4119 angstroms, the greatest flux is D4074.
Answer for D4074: 17.2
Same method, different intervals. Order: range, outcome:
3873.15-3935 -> 20.2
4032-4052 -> 17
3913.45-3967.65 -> 17.9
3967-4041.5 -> 17.3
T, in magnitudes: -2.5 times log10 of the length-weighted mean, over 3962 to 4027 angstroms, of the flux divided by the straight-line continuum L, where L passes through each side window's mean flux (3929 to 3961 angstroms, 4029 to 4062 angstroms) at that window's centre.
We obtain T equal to 0.04 mag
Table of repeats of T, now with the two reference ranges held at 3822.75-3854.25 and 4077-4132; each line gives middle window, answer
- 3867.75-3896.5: -0.06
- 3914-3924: 0.00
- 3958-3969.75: 0.00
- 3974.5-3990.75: 0.05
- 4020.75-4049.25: 0.00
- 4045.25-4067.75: 0.02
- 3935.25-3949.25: 0.01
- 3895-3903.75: 0.12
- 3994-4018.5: 0.01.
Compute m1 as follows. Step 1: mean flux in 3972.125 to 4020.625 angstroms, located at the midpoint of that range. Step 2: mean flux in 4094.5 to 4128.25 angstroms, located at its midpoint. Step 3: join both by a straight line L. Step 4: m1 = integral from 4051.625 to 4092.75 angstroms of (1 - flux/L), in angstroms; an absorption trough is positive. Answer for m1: 0.43 angstroms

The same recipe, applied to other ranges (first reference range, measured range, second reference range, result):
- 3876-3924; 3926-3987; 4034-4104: 0.8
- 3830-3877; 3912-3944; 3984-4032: -0.5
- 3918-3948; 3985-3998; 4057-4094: 0.8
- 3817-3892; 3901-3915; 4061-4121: 0.1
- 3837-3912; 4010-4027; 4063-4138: 0.8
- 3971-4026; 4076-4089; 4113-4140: 0.6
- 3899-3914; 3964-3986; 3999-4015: 0.4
